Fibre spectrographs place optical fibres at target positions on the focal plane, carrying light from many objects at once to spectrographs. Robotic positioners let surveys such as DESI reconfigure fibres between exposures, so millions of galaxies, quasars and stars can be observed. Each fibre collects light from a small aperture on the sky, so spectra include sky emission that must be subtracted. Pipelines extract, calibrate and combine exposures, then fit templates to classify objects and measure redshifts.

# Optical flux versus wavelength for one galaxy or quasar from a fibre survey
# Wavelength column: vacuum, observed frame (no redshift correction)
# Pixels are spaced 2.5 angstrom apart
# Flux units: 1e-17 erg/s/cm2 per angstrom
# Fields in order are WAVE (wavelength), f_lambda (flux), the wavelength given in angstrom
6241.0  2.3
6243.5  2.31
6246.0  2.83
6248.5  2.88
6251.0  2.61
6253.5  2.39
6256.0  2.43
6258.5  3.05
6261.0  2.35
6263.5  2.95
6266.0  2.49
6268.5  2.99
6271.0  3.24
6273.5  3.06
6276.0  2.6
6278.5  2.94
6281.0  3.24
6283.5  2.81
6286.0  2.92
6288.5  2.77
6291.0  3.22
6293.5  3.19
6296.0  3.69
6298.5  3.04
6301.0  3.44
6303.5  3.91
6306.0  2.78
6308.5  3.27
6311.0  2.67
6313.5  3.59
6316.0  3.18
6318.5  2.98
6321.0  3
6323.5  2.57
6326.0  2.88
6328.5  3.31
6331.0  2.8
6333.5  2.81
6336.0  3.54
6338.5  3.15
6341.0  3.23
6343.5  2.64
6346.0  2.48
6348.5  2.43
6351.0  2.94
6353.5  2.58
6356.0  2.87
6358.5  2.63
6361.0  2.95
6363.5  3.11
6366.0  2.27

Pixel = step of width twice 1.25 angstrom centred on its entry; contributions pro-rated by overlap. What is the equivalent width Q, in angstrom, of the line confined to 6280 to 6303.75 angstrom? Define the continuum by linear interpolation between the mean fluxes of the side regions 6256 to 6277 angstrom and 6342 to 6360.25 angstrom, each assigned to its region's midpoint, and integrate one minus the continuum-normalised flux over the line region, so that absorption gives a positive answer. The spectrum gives -3.6 angstrom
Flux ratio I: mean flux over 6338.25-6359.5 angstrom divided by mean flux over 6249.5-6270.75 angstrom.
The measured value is 1.03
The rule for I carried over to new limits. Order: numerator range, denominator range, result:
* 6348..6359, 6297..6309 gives 0.82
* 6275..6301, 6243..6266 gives 1.16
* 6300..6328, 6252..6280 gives 1.12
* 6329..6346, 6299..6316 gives 0.92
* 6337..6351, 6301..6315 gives 0.86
